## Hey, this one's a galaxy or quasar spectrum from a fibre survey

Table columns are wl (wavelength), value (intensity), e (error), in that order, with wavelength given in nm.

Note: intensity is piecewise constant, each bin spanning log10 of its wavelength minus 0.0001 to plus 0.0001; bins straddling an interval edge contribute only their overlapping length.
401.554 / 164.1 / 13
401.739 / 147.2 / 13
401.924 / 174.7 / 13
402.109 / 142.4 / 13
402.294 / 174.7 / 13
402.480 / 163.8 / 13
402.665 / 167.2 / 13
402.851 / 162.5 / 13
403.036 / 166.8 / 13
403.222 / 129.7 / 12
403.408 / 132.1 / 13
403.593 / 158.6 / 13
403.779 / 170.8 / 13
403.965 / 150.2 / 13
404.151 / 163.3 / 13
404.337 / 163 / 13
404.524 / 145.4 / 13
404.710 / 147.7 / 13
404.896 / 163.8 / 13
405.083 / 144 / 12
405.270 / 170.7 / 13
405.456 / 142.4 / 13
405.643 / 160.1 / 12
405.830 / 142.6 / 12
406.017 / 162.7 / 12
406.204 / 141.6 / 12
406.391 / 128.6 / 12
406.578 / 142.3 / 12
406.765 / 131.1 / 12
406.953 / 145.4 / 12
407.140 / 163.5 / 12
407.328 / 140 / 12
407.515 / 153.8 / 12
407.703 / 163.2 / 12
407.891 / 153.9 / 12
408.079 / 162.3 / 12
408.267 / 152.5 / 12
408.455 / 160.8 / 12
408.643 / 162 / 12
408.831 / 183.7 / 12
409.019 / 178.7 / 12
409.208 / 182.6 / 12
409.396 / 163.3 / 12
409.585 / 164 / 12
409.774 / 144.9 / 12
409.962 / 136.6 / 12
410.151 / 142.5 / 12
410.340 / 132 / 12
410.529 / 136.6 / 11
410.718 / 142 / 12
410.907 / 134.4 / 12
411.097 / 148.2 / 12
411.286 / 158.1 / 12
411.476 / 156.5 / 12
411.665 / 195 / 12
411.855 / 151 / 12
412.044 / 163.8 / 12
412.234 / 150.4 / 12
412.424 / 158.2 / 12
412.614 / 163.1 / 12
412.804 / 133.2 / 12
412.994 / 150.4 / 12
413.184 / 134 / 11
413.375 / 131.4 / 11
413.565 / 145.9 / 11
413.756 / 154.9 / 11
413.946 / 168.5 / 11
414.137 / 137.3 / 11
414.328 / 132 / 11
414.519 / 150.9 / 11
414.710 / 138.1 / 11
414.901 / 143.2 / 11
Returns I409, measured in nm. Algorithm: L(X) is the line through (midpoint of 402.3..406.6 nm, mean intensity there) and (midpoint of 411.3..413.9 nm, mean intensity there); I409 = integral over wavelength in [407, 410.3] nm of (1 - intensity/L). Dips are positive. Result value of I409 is -0.111 nm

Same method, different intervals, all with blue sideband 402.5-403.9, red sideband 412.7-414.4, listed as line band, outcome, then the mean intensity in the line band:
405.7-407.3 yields 0.07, 145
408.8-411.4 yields -0.09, 153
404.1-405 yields -0.01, 156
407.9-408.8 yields -0.07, 161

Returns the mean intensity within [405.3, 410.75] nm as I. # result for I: 153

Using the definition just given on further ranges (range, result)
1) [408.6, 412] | 156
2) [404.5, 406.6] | 150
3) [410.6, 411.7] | 153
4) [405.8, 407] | 142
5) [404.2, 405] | 155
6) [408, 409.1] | 167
